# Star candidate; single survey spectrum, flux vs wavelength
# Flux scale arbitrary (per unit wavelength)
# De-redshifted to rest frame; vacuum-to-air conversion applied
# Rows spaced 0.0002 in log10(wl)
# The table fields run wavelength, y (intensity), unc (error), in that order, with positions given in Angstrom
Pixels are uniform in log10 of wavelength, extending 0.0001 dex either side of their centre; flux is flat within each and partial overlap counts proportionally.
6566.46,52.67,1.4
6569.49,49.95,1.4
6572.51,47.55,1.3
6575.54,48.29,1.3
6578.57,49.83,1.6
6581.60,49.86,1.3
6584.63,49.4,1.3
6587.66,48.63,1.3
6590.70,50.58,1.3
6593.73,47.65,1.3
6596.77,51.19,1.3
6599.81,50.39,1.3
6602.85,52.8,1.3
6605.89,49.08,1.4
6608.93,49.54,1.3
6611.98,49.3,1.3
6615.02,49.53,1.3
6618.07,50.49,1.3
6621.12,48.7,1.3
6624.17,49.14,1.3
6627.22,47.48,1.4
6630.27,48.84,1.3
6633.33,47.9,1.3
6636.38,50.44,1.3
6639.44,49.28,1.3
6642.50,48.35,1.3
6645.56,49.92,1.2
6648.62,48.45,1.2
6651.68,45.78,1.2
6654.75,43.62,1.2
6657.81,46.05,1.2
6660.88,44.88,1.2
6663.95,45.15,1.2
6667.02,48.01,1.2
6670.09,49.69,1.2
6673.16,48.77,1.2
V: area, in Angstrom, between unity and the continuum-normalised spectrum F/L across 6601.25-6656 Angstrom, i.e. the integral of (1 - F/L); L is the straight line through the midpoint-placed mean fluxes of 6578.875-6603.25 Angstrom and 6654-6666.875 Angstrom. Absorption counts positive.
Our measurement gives -1.6 Angstrom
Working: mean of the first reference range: 49.9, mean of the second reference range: 45.3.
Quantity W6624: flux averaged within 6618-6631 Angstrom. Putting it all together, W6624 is 48.8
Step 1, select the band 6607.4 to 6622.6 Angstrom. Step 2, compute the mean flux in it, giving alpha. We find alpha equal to 49.5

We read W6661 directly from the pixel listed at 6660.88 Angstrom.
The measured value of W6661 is 44.88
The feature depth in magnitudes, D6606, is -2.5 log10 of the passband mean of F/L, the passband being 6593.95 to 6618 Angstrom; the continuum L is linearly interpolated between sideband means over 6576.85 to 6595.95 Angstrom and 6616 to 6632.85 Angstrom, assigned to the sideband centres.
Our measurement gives -0.022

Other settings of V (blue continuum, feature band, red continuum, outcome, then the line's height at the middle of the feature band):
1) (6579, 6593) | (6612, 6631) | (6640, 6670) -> -0.3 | 48.2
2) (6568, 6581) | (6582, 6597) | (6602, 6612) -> 0.0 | 49.5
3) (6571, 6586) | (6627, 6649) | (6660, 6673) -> -0.5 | 47.8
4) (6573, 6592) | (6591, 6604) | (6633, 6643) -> -0.3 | 49.3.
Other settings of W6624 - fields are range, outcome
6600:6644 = 49.4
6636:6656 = 47.9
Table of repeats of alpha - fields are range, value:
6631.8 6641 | 49.2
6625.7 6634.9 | 48.1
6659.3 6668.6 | 46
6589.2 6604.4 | 50.5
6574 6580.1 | 49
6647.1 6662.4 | 45.7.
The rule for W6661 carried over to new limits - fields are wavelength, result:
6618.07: 50.49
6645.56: 49.92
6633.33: 47.9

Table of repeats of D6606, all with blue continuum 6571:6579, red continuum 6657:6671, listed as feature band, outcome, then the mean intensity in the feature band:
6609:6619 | -0.05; 49.7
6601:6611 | -0.06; 50.4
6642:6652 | -0.03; 48.4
